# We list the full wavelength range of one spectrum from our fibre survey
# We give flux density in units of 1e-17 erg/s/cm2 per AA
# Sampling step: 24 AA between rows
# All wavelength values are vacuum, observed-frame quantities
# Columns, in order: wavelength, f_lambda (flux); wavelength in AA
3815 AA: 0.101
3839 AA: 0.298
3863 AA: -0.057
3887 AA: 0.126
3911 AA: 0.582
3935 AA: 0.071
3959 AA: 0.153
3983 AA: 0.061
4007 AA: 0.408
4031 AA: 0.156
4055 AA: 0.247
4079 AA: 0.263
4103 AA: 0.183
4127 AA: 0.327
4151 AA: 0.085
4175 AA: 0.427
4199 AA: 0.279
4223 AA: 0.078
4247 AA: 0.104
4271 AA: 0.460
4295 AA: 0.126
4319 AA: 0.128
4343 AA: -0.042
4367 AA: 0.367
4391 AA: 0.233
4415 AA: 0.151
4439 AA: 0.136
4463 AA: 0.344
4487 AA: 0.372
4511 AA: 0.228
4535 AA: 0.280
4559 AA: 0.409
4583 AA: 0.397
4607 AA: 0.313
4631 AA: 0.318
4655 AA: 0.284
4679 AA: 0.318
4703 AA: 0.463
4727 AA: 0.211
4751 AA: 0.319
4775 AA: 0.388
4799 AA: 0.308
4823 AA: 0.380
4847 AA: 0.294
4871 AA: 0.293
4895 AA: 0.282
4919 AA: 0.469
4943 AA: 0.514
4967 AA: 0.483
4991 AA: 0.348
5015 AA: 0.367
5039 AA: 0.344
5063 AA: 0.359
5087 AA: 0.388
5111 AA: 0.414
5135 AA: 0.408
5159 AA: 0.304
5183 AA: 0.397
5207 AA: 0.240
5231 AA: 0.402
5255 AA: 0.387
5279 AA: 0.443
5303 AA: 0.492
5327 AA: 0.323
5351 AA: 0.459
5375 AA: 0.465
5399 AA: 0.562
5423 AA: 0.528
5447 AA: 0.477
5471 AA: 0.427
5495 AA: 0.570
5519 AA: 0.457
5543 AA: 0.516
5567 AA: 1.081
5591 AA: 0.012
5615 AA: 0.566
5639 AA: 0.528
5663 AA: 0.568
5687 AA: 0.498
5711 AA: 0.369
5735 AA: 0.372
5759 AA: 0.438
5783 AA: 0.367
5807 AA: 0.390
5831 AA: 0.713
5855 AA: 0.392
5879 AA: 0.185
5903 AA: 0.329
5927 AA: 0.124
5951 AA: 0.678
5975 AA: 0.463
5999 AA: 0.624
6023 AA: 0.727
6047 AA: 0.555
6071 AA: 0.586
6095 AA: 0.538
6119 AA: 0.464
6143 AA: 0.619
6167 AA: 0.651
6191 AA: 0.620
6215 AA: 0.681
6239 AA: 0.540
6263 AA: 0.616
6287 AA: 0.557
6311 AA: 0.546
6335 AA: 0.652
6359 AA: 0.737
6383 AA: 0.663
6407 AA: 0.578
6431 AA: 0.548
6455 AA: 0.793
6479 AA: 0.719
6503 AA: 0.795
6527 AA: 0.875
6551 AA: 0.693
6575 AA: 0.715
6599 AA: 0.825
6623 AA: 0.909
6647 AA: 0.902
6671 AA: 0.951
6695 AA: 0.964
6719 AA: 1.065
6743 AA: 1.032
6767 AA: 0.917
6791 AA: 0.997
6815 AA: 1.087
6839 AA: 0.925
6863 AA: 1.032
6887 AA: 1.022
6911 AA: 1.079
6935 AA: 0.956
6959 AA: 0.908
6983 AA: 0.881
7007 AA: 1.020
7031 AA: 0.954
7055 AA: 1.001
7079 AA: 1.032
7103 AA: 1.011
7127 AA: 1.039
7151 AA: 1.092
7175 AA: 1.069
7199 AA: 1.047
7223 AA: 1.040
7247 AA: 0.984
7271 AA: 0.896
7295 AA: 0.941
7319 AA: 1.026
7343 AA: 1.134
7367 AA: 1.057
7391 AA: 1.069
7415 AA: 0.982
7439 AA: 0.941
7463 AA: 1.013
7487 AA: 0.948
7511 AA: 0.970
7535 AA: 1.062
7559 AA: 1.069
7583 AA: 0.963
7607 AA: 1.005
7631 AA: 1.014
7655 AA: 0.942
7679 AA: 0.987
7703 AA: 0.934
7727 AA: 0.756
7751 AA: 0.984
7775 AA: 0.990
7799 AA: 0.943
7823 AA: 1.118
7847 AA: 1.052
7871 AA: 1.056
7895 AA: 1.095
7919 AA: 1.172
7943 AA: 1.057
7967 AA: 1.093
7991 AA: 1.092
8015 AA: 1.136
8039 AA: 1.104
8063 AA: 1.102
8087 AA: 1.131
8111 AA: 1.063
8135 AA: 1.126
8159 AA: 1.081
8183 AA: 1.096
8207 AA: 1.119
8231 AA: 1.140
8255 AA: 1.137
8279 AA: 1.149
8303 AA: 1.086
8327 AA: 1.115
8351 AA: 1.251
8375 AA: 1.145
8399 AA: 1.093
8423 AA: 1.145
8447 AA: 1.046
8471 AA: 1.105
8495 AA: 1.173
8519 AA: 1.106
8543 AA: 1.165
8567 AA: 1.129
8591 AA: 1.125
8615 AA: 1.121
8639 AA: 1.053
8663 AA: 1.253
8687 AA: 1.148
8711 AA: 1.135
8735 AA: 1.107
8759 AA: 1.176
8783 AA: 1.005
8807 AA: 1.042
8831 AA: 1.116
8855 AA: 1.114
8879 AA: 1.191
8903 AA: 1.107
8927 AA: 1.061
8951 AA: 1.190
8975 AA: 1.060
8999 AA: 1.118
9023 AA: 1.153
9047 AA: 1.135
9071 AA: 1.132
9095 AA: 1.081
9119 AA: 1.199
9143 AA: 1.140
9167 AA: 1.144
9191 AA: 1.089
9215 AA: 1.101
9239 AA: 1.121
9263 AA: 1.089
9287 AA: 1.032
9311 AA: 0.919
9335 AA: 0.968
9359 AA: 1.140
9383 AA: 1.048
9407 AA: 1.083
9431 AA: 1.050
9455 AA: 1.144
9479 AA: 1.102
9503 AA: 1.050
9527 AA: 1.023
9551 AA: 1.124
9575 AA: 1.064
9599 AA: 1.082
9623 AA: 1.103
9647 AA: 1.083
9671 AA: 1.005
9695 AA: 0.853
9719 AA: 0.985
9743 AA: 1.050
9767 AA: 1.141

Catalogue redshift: 0.492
